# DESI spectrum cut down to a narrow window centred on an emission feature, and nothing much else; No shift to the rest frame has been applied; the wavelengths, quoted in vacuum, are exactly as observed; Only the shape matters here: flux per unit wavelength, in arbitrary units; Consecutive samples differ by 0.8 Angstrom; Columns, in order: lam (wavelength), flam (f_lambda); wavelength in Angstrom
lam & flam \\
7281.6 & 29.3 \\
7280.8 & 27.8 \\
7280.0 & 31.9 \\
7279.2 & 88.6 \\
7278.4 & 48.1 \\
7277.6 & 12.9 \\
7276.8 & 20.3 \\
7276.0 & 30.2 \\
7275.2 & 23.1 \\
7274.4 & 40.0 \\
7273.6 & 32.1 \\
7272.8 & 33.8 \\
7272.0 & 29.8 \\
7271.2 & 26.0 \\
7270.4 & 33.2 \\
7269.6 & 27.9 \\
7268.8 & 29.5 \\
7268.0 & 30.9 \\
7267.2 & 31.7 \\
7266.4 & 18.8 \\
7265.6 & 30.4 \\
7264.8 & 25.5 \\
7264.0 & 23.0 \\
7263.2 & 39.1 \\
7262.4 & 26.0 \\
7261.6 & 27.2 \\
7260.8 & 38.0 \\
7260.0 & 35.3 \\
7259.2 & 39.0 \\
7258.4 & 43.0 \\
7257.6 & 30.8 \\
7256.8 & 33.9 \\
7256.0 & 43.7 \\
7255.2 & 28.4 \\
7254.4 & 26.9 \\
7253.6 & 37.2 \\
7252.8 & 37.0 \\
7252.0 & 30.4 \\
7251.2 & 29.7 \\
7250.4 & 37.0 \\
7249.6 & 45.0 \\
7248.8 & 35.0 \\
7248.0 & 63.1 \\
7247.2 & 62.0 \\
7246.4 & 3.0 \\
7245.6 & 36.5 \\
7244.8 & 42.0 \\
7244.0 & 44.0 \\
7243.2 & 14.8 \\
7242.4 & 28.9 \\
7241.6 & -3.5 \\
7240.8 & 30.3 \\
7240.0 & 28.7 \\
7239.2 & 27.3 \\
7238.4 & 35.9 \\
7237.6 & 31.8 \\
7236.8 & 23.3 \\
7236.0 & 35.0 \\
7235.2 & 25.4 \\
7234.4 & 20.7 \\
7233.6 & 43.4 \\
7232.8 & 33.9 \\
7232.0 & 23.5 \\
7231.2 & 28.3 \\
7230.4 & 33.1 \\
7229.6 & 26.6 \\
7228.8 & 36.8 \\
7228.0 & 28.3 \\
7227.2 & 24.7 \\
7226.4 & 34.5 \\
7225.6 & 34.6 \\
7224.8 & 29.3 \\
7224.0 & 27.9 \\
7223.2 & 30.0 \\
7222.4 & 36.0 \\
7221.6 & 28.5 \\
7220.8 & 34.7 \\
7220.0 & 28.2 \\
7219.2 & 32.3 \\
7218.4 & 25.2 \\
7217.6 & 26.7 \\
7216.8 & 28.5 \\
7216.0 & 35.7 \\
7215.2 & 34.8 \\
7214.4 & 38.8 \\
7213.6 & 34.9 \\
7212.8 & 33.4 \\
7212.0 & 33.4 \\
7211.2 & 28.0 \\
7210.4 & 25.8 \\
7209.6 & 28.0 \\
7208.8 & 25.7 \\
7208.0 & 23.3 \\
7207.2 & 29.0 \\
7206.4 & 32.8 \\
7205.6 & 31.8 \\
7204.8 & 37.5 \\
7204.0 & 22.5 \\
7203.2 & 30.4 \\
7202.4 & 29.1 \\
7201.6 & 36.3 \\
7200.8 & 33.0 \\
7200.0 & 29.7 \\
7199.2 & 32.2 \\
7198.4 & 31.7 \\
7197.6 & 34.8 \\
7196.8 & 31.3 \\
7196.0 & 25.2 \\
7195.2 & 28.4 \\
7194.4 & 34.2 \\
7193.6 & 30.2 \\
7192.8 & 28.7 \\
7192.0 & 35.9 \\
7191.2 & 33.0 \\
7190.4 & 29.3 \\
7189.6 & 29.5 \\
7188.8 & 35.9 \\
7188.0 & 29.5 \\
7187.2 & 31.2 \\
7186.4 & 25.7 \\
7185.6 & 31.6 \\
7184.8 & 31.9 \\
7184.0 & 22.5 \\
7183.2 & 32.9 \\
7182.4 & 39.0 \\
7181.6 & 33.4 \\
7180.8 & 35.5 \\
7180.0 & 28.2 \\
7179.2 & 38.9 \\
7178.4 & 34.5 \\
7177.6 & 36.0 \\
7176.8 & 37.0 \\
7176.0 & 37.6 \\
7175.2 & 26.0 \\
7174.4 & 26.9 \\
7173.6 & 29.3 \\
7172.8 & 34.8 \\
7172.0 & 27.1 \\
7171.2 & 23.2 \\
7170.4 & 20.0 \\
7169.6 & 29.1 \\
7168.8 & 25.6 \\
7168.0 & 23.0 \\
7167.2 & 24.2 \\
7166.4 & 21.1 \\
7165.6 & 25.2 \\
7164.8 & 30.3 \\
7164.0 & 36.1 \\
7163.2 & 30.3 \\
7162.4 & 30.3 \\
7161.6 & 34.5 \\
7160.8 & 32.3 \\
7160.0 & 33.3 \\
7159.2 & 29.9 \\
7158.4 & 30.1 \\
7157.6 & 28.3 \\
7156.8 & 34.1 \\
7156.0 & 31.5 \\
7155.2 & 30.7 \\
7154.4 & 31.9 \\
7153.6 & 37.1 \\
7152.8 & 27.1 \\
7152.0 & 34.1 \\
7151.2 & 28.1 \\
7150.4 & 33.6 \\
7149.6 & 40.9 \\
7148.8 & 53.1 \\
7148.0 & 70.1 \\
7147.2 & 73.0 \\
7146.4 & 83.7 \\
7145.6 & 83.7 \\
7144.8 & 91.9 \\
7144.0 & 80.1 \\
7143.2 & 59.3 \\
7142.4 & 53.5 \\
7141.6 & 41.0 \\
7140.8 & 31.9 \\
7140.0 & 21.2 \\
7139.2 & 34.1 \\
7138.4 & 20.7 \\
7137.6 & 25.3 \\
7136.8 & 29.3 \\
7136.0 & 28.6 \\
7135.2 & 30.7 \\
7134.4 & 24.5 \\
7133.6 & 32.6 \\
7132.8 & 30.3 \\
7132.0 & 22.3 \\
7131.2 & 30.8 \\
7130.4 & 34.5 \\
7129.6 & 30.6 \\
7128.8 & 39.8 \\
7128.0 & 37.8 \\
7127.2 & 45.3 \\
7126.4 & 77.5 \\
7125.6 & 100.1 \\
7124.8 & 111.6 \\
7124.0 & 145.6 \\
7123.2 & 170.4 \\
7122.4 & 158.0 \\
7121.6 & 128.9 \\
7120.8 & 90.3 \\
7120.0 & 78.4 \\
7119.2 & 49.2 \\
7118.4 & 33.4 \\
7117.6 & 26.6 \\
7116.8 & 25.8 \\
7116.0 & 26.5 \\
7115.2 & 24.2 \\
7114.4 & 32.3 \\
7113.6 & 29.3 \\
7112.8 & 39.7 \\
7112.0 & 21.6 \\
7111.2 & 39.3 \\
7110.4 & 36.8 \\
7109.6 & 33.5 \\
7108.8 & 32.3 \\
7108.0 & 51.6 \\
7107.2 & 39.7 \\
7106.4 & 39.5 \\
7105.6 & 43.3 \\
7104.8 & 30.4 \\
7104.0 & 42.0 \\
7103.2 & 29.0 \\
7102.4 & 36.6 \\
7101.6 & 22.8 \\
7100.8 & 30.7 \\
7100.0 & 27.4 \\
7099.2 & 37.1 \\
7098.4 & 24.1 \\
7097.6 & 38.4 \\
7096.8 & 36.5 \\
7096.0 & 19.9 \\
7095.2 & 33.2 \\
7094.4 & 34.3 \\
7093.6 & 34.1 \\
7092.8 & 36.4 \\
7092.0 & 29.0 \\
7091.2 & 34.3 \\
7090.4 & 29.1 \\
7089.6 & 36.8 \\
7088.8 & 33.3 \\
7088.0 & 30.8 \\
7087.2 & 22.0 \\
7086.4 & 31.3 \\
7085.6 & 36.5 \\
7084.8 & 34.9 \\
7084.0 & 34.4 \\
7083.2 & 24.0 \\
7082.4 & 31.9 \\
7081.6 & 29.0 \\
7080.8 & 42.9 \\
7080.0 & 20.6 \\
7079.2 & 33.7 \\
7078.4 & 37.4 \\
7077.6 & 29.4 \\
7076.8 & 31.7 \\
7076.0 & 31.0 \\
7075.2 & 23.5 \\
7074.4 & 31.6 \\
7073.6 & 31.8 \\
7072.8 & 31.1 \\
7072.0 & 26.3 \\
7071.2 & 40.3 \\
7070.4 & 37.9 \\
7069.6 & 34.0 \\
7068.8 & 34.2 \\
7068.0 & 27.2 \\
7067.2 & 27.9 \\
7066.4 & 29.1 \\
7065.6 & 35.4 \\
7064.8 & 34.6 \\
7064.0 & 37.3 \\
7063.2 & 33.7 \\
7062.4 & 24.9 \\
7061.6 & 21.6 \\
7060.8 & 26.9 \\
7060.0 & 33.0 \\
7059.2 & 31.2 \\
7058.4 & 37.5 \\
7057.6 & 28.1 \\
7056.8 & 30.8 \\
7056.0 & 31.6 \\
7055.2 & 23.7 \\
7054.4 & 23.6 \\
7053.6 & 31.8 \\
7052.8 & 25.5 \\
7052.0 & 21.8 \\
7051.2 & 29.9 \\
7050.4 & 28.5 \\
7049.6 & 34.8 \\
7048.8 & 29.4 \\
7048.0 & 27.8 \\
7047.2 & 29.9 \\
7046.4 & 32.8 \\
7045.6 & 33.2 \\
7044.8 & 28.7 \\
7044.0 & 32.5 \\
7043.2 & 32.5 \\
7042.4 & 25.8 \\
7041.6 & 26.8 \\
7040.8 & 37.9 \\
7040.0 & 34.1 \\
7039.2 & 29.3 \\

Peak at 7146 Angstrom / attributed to [N II] 6583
